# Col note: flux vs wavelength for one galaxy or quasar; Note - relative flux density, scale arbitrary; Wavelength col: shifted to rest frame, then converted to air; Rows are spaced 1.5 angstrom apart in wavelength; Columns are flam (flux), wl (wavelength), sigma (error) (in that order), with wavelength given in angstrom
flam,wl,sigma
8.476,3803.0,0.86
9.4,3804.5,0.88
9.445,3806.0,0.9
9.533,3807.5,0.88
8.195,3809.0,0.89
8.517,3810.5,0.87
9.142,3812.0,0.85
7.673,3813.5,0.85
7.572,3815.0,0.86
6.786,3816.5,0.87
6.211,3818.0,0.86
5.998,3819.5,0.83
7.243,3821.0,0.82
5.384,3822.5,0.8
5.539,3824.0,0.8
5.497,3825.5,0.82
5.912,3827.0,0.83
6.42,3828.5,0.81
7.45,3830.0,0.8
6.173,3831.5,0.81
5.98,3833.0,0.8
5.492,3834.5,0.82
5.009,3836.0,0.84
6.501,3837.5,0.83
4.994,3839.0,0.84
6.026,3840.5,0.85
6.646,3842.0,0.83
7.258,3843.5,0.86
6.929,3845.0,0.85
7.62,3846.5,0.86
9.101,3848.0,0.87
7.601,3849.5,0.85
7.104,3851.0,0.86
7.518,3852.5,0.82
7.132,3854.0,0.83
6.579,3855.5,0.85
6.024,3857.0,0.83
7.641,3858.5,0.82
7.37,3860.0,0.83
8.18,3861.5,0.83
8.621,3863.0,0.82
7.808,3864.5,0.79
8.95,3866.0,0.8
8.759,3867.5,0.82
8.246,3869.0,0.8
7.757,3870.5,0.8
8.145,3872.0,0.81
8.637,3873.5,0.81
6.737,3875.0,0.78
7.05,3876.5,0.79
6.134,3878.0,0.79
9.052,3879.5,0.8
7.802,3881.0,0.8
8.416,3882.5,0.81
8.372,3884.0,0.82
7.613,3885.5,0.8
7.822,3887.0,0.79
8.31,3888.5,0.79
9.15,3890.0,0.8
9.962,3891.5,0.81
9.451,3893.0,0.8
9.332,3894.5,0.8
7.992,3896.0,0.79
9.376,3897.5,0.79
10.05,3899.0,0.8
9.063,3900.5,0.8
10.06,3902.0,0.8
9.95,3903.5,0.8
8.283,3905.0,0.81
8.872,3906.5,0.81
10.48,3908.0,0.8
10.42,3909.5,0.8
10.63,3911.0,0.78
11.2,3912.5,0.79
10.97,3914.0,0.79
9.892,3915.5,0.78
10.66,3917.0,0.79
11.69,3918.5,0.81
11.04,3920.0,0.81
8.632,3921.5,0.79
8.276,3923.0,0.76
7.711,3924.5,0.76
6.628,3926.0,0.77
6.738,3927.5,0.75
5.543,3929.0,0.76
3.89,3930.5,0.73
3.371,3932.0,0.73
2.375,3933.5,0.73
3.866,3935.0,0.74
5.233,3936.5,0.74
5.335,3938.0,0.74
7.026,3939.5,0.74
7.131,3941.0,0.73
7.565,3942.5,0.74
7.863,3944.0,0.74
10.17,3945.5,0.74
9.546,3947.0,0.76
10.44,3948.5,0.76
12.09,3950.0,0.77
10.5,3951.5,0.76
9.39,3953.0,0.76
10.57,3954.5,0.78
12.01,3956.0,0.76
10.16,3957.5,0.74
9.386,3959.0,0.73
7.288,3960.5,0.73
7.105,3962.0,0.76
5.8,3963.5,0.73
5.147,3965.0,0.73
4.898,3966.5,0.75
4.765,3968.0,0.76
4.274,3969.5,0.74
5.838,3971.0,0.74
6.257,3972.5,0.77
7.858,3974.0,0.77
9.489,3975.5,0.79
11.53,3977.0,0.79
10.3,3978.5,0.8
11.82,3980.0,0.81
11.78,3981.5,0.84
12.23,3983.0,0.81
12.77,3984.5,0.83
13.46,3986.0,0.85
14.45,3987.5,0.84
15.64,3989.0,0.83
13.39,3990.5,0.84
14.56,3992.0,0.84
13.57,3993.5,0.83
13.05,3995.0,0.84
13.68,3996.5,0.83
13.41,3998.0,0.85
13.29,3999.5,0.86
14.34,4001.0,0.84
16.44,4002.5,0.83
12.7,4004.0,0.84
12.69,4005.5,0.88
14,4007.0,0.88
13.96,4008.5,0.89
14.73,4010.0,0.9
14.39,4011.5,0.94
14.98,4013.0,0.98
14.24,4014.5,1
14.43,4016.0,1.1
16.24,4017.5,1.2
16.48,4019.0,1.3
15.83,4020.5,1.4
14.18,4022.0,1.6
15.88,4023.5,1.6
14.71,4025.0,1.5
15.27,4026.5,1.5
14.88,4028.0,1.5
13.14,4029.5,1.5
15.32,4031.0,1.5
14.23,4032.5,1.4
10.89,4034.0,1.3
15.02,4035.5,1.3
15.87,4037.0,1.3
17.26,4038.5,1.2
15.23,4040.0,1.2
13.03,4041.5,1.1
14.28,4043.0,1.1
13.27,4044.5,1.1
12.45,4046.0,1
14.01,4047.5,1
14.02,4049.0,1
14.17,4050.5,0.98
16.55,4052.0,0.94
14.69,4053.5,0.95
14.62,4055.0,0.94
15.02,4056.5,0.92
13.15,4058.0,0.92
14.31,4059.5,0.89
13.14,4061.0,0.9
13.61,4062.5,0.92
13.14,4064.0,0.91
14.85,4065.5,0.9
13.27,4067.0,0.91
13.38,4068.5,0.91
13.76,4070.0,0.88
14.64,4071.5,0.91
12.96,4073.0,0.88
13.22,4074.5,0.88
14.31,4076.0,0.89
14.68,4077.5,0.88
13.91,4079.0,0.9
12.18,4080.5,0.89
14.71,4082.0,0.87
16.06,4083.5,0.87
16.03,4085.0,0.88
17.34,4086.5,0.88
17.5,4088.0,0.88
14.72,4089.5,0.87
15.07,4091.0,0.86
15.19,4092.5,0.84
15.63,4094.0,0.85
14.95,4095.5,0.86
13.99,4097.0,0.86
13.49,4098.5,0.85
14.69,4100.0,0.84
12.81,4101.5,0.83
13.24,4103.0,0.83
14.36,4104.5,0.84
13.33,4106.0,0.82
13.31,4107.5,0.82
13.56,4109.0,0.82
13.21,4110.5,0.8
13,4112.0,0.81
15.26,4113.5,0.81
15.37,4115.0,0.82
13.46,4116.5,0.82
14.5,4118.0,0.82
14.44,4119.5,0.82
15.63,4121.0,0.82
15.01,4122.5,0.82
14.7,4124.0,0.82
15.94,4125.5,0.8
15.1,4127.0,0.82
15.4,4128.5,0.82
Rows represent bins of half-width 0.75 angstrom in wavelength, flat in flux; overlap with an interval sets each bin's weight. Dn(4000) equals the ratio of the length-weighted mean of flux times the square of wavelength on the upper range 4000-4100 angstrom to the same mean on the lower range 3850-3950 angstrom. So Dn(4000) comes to 1.91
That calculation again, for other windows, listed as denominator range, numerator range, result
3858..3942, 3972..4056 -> 1.79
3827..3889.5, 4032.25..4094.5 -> 2.18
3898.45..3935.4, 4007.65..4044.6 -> 1.85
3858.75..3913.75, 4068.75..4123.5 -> 1.83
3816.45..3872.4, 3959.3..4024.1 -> 1.85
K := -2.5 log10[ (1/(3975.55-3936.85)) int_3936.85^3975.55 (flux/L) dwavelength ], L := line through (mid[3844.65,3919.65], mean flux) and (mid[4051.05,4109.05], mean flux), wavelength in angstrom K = 0.33 mag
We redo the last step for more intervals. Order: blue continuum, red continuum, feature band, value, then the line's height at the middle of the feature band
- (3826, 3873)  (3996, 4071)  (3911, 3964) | 0.27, 10.6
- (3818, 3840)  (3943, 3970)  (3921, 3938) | 0.37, 7.92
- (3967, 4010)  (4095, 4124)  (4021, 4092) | -0.10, 13.1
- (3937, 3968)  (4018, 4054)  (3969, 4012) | -0.09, 11.2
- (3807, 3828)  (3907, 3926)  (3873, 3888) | 0.15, 8.91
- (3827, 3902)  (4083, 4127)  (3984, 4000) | -0.21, 11.4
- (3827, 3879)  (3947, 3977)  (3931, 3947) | 0.29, 7.97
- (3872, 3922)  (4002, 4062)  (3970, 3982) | 0.32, 12.3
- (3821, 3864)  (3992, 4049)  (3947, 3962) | 0.15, 11.5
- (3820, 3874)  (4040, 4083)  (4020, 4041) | -0.15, 12.9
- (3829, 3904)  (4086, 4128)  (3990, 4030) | -0.21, 11.8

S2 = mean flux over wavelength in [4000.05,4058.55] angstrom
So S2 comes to 14.5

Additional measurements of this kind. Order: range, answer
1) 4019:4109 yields 14.4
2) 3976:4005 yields 13.2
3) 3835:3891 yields 7.53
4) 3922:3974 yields 7.2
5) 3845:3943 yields 8.05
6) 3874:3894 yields 8.16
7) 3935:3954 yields 8.37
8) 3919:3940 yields 6.17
